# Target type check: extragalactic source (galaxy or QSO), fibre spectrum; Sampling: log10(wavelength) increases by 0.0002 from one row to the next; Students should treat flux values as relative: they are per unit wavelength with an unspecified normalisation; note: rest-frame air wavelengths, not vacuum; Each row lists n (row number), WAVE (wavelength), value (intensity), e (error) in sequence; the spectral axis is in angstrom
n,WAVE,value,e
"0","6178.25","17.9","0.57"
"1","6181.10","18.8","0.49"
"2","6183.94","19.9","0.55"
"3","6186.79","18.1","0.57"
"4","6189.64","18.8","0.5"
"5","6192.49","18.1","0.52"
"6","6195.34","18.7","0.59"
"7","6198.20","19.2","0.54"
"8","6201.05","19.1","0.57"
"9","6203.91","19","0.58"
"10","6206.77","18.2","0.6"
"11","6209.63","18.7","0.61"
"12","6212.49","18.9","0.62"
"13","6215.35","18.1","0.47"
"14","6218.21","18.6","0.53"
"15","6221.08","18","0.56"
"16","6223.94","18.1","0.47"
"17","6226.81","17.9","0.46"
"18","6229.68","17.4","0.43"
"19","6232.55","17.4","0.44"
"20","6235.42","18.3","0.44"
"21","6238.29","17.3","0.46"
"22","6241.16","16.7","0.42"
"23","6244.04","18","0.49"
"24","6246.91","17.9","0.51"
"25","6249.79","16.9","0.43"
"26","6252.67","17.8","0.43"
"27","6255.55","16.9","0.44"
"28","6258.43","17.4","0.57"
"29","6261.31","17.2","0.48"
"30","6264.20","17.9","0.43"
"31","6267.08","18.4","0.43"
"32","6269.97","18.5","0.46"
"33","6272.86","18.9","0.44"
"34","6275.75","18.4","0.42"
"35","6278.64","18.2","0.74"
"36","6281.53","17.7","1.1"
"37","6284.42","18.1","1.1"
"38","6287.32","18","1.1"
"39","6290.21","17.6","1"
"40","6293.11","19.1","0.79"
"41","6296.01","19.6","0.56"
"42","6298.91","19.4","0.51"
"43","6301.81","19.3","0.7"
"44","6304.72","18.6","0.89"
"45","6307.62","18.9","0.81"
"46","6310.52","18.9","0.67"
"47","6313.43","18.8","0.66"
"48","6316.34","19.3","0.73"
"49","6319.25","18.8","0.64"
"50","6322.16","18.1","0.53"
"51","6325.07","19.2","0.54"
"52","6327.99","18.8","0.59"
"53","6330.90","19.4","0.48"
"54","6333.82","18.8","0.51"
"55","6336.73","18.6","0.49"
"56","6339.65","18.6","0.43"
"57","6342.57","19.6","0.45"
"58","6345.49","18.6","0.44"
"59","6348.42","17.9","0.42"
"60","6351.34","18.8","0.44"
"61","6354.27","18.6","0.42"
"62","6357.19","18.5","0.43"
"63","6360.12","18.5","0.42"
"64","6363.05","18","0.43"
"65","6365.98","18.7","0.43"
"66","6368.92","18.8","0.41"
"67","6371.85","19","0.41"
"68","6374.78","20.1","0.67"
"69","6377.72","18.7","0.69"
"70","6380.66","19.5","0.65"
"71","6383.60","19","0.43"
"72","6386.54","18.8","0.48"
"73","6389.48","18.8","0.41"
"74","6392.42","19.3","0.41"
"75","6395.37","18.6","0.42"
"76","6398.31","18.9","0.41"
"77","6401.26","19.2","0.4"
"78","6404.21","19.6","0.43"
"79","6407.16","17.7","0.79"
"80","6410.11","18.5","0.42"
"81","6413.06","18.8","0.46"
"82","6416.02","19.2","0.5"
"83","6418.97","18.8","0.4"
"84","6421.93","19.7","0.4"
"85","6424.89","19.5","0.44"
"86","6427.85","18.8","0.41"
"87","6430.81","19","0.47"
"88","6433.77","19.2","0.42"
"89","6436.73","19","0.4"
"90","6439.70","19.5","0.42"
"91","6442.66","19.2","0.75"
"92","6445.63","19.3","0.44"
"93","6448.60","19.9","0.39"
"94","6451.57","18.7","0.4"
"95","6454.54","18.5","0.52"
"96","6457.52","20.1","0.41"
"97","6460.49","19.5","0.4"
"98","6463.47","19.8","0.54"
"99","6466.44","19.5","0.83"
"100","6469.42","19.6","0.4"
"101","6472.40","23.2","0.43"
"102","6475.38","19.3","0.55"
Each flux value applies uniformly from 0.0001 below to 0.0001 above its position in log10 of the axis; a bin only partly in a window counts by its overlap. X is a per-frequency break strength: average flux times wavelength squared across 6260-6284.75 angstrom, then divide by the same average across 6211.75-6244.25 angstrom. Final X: 1.0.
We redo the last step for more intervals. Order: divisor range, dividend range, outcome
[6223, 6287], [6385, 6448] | 1.13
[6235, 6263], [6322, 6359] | 1.11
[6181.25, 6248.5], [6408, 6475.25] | 1.14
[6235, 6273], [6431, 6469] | 1.16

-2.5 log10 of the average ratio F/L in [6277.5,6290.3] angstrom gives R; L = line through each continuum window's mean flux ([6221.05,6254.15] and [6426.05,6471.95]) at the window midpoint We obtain 0.004 mag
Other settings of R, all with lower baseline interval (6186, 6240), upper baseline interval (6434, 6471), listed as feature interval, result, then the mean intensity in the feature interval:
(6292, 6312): -0.02 mag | 19.1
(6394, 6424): 0.02 mag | 18.9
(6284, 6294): 0.03 mag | 18.2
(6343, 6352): 0.02 mag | 18.5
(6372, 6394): 0.00 mag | 19.2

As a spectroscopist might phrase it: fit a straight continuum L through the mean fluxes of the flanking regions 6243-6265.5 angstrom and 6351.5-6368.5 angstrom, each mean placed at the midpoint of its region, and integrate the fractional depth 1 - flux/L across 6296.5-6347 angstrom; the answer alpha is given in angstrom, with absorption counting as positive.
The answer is -2.2 angstrom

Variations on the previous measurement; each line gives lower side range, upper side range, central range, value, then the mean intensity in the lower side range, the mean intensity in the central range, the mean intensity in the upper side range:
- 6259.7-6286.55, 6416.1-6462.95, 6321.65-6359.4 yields -0.31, 18.1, 18.7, 19.3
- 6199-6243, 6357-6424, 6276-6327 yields -0.49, 18.1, 18.7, 18.9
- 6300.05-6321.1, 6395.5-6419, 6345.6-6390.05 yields 0.23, 18.9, 18.8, 18.8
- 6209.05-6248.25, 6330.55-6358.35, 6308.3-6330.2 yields -0.37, 17.9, 18.9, 18.7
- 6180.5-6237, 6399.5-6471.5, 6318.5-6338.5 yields 0.05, 18.5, 18.8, 19.2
